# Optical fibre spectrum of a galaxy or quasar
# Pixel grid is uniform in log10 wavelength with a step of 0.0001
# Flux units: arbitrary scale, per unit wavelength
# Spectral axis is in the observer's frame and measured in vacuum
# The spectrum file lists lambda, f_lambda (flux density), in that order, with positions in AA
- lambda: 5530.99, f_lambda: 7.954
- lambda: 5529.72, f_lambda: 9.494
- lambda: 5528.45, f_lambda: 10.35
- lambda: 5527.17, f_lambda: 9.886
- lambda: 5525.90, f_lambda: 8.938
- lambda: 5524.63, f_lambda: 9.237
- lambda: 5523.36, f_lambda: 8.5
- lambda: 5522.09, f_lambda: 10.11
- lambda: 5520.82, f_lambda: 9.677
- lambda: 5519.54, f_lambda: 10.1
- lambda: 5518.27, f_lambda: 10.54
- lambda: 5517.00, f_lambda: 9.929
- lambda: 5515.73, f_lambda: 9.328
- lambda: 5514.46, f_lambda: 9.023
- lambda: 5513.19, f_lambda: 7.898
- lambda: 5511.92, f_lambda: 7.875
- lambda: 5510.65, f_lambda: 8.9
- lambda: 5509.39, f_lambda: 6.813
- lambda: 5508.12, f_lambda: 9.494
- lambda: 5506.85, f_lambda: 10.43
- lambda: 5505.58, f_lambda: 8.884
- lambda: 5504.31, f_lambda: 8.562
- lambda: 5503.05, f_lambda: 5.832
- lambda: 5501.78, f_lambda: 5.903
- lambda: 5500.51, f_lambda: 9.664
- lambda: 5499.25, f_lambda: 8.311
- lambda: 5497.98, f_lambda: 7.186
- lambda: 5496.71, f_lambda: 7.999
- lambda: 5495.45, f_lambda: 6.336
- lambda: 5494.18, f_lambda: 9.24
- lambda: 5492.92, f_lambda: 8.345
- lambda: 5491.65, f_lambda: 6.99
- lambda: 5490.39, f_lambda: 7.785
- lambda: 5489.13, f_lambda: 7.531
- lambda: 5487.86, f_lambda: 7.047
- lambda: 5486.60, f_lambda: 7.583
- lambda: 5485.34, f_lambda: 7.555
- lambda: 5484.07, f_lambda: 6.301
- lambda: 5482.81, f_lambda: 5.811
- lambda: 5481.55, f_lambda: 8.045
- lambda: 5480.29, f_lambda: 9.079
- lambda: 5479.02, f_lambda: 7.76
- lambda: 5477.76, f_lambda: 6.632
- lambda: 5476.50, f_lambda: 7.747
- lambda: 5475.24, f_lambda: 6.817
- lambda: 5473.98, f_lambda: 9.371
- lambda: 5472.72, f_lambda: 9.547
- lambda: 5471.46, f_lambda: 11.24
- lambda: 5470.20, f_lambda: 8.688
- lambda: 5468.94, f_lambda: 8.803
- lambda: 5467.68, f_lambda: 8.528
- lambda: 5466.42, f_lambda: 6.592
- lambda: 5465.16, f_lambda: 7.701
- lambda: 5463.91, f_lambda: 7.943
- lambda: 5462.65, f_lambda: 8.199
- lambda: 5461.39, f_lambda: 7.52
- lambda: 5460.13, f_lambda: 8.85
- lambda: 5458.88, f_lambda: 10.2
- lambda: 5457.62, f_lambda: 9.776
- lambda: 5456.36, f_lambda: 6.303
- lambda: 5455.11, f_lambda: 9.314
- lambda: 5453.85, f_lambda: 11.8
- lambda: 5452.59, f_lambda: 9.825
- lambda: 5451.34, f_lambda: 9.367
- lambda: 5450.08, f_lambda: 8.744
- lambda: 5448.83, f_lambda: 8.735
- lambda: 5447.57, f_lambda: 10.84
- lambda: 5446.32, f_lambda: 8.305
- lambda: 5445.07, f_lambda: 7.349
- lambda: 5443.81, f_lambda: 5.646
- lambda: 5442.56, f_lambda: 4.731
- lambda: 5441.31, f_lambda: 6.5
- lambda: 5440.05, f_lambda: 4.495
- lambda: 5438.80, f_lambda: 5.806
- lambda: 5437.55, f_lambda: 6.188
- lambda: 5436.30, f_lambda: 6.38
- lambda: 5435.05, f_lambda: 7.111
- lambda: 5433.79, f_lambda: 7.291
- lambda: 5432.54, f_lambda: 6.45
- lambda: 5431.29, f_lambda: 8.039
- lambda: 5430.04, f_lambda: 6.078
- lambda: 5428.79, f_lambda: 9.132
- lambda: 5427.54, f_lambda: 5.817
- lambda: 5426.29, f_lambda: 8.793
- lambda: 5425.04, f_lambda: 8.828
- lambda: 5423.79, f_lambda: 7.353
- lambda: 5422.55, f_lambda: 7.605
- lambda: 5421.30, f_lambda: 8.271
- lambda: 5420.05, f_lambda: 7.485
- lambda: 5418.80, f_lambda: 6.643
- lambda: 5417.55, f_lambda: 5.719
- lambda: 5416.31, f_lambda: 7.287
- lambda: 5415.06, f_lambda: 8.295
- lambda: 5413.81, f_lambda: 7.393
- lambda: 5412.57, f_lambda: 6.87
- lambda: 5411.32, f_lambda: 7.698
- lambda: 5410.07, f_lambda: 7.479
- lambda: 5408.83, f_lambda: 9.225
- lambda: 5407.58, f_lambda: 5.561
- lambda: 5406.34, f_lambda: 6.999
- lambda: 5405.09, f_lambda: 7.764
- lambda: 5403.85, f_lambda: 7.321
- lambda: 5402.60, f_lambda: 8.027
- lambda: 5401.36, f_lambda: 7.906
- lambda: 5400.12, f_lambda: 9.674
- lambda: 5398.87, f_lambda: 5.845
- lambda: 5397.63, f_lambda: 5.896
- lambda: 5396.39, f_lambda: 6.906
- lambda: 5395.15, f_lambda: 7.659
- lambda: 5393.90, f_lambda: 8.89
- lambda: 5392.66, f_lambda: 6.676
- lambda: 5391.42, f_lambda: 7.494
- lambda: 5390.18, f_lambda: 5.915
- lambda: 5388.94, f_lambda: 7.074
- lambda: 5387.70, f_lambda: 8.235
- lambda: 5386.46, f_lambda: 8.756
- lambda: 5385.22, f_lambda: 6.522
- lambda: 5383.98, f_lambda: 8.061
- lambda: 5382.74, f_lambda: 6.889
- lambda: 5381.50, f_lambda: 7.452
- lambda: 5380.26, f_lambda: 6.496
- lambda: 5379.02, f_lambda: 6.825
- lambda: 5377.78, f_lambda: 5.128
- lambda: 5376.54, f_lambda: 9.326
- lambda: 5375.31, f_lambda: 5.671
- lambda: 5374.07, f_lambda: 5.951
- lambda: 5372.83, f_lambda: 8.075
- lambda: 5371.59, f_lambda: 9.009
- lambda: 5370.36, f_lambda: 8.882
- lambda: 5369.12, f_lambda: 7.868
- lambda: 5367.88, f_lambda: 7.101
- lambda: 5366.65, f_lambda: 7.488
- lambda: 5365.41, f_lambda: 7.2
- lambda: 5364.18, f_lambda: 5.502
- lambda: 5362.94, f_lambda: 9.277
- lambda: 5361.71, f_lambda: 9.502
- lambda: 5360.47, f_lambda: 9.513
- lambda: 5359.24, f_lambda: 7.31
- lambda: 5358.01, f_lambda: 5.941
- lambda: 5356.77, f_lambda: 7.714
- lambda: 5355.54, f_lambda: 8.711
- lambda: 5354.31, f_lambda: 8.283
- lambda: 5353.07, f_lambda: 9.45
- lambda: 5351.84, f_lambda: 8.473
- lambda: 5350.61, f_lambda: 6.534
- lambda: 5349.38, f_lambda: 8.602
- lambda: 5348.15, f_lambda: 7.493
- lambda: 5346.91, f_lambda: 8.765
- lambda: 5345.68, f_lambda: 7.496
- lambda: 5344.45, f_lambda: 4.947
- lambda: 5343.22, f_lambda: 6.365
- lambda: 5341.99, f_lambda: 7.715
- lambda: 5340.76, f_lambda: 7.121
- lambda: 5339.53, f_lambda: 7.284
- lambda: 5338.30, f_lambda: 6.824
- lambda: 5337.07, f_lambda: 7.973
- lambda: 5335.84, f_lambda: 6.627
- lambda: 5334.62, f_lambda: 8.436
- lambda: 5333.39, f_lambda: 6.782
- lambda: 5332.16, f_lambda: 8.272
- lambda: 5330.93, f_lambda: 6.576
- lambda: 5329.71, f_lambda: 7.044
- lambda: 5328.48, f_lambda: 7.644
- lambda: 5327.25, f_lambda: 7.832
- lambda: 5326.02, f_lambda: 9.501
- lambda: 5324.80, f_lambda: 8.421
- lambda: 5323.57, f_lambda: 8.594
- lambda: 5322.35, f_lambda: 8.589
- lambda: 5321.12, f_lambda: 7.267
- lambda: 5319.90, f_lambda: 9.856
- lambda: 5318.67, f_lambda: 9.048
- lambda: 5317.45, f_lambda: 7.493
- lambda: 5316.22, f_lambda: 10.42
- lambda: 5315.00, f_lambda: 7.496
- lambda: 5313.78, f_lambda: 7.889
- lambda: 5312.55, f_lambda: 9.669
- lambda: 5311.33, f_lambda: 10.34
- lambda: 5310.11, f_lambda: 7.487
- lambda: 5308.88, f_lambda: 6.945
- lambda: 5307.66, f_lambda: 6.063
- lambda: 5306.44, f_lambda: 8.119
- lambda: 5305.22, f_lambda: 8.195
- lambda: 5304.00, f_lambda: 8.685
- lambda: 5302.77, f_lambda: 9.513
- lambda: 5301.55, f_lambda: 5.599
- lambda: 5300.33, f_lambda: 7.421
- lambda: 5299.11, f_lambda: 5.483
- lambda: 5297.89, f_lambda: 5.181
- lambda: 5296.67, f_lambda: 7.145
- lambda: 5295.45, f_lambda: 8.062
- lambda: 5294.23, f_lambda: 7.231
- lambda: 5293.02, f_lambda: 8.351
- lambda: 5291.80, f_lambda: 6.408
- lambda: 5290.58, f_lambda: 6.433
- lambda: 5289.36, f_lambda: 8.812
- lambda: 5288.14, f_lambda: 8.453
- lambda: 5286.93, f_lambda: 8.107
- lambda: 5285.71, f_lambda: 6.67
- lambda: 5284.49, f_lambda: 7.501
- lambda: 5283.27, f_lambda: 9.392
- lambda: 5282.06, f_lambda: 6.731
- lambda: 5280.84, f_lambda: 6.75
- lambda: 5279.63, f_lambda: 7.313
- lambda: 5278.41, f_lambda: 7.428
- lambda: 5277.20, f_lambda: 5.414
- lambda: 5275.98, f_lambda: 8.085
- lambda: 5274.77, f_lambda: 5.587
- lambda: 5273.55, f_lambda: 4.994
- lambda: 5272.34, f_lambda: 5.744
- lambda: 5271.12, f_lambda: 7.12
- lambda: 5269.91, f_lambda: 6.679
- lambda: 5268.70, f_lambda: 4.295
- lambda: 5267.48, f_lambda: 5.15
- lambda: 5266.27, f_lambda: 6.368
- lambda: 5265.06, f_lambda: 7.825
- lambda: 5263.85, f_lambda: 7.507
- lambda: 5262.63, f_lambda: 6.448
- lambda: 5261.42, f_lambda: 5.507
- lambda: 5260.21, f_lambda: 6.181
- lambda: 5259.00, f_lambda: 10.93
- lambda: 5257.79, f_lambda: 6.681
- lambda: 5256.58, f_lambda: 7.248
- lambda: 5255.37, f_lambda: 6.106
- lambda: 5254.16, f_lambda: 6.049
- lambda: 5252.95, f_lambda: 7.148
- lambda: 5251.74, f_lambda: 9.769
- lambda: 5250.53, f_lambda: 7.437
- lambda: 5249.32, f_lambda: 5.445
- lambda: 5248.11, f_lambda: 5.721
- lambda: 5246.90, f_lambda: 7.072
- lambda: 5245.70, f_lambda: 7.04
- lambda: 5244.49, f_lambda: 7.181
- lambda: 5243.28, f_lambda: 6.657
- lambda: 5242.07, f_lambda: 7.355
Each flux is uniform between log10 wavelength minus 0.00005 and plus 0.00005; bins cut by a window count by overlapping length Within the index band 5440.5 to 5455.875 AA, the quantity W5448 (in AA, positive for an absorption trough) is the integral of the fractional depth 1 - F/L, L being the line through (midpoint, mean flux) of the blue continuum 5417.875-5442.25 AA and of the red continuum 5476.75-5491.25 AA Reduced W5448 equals -2.6 AA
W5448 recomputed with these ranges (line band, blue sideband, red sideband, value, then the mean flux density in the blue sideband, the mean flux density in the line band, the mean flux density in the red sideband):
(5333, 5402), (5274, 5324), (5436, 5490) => 2.6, 7.68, 7.49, 7.94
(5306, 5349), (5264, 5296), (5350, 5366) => -1.6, 6.97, 7.84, 7.96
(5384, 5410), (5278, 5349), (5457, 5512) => 1.5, 7.68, 7.44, 8.08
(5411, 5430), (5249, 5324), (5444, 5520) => 1.3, 7.36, 7.5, 8.36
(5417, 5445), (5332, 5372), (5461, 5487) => 3.7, 7.7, 6.85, 7.98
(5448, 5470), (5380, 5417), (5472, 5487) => -3.2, 7.42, 8.73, 7.71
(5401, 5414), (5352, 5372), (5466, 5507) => 0.9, 8.05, 7.47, 7.92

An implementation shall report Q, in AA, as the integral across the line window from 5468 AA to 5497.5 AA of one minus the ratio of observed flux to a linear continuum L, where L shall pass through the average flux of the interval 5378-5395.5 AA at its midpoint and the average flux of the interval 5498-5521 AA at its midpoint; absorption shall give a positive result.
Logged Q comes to 1.54 AA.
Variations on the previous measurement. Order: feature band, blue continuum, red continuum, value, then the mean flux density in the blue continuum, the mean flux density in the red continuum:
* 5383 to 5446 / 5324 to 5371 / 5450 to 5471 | 8.5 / 7.7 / 8.73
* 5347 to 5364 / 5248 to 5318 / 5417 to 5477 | -1.5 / 7.22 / 7.89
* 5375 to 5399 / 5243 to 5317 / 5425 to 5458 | 1.2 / 7.2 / 7.65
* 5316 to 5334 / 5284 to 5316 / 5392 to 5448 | -1.5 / 7.62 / 7.24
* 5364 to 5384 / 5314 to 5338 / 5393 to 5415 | 1.2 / 8.08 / 7.49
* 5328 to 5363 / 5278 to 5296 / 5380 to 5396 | -0.8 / 7.58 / 7.41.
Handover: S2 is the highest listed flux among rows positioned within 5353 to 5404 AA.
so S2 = 9.674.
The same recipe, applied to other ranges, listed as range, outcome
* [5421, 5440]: 9.132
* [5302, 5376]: 10.42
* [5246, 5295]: 10.93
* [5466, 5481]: 11.24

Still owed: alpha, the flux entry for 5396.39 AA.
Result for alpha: 6.906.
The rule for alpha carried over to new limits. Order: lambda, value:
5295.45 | 8.062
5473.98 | 9.371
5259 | 10.93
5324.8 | 8.421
